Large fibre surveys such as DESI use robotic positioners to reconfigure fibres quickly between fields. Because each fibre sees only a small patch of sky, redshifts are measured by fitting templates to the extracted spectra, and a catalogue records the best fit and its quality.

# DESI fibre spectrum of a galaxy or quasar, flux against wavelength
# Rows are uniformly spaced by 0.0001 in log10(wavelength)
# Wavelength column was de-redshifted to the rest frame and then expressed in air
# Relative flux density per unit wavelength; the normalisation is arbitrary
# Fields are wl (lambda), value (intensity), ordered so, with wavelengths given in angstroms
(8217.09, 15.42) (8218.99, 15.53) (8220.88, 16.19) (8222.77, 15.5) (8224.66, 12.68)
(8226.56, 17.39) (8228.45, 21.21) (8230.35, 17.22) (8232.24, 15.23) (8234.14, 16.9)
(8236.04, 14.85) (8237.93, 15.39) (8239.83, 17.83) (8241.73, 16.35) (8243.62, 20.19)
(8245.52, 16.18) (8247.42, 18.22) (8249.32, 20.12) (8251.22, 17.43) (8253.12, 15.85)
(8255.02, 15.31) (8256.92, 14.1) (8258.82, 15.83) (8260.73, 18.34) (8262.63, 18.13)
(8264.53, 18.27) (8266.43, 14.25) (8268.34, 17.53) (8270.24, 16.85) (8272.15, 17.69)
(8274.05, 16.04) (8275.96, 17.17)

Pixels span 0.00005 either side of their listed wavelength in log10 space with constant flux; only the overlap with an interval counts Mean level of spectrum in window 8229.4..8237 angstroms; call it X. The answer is 16.1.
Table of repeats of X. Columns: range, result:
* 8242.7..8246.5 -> 18.2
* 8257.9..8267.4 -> 17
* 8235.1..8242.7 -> 16.1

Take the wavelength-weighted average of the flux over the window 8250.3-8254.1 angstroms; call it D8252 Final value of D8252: 16.6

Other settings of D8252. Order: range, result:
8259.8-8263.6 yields 18.3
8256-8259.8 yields 15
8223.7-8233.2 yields 16.7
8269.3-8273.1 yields 17.3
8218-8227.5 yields 15.4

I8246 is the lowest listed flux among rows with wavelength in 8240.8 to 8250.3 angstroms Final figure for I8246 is 16.18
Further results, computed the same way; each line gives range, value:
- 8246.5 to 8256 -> 15.31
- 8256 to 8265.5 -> 14.1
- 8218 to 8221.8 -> 15.53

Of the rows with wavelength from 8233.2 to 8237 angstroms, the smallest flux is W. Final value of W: 14.85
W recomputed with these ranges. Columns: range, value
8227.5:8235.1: 15.23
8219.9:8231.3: 12.68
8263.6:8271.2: 14.25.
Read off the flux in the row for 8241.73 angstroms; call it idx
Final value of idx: 16.35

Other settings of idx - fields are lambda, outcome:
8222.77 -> 15.5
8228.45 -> 21.21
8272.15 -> 17.69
